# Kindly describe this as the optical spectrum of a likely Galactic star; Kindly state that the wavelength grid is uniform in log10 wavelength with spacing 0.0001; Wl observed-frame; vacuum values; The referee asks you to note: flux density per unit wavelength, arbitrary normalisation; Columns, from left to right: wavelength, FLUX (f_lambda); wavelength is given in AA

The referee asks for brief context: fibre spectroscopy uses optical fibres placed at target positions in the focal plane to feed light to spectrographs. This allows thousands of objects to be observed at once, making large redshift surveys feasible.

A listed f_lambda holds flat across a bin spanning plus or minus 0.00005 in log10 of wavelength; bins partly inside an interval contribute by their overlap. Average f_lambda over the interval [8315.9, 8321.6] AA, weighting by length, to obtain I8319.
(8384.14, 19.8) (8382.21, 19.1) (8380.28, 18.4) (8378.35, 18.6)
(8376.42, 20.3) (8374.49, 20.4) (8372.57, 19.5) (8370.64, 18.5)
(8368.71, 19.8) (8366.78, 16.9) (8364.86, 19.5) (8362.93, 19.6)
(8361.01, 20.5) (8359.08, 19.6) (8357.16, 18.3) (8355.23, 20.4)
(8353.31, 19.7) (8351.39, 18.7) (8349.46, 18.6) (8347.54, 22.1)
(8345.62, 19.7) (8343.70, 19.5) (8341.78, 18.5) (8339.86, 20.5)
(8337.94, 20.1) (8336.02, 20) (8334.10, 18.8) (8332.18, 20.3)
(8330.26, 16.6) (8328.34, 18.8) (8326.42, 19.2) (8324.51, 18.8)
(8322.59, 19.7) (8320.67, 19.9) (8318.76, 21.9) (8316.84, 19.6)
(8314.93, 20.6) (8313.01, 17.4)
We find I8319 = 20.5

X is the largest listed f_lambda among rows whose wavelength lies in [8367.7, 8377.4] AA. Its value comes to 20.4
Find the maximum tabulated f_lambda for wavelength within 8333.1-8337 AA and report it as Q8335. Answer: 20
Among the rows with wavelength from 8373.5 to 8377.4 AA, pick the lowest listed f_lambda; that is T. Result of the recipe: 20.3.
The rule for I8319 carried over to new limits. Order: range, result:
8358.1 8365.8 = 19.8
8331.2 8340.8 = 19.9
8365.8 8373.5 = 18.7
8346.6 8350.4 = 20.4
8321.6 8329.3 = 19.1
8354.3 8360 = 19.4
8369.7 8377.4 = 19.7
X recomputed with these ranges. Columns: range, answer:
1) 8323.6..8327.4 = 19.2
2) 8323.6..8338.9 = 20.3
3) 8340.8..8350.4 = 22.1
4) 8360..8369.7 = 20.5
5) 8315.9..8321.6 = 21.9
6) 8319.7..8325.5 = 19.9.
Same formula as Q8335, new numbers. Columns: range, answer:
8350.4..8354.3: 19.7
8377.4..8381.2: 18.6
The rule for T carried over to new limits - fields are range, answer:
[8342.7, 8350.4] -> 18.6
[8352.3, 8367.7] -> 16.9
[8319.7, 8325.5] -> 18.8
